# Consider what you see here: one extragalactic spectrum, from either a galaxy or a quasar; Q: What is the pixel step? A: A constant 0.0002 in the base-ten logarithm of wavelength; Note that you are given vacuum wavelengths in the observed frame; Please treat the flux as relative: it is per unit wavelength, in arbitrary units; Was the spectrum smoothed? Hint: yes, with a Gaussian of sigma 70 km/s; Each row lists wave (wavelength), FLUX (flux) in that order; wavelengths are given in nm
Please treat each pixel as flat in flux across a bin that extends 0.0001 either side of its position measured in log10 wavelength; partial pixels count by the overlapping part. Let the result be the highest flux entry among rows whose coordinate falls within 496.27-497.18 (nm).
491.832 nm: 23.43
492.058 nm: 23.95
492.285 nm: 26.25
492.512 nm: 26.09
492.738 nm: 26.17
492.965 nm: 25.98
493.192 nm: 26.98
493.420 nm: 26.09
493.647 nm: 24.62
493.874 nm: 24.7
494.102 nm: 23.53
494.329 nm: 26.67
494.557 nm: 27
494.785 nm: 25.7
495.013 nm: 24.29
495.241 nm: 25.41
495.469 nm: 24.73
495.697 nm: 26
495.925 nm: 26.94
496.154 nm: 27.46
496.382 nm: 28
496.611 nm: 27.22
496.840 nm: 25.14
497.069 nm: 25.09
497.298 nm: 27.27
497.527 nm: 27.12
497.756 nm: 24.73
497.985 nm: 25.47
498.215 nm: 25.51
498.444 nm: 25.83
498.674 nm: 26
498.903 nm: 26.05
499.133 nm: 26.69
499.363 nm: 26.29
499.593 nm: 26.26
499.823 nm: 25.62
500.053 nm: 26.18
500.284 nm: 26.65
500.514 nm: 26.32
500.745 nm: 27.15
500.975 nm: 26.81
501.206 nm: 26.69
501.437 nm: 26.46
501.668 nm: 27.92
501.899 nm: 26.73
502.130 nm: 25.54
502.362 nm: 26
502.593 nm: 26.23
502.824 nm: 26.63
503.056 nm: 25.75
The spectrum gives 28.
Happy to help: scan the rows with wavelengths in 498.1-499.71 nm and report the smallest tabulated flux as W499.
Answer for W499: 25.51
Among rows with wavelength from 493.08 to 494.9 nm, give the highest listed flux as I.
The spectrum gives 27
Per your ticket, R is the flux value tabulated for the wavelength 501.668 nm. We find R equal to 27.92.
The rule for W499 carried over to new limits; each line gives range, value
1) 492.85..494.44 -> 23.53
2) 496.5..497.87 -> 24.73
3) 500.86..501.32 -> 26.69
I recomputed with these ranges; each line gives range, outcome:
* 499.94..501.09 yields 27.15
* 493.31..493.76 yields 26.09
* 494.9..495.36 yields 25.41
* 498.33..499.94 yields 26.69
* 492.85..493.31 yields 26.98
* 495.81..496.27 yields 27.46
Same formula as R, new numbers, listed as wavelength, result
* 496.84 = 25.14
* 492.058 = 23.95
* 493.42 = 26.09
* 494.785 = 25.7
